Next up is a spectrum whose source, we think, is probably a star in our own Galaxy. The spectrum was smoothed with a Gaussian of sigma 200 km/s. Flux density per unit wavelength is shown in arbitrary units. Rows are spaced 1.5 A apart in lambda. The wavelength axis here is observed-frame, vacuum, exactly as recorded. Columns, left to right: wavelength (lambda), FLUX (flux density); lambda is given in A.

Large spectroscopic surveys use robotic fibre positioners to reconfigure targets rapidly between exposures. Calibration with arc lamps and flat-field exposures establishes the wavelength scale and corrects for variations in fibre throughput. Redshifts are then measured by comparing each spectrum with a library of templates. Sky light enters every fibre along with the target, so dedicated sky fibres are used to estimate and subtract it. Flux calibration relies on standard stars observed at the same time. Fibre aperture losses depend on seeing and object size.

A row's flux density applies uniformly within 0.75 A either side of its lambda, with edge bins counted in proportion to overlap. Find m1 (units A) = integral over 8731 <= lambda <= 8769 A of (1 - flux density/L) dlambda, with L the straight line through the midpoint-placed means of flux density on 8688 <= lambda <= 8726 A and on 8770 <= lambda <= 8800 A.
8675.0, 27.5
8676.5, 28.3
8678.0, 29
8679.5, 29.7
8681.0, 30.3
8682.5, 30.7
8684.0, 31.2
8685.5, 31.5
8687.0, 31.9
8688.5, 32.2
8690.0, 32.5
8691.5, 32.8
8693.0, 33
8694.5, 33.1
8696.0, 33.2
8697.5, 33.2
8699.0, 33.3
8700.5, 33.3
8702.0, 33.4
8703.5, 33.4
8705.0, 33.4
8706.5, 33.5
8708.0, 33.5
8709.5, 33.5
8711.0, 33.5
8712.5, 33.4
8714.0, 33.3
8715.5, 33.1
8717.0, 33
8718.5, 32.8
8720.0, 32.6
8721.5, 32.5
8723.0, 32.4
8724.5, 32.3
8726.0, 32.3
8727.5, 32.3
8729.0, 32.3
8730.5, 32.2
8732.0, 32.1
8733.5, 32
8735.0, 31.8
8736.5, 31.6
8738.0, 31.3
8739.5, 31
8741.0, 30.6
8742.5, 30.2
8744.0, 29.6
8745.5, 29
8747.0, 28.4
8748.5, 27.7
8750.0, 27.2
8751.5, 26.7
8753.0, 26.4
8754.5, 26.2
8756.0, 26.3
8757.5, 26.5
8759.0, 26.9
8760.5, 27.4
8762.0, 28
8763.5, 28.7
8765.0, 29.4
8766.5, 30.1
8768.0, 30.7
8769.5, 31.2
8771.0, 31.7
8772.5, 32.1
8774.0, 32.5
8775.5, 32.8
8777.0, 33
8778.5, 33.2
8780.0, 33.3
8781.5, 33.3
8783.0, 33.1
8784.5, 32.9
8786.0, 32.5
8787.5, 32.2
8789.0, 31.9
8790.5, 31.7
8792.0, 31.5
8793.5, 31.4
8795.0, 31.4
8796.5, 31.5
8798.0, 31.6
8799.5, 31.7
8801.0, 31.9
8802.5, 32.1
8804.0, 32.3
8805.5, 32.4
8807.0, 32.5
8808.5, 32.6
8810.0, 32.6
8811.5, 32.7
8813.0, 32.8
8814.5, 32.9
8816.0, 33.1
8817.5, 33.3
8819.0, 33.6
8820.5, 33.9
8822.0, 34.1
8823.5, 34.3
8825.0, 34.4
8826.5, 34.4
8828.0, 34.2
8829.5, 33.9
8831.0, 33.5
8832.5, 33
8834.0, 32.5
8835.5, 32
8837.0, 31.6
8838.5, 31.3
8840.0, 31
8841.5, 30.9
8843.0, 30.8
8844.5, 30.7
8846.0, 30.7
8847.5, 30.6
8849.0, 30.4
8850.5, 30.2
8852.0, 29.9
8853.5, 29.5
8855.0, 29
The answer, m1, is 4.1 A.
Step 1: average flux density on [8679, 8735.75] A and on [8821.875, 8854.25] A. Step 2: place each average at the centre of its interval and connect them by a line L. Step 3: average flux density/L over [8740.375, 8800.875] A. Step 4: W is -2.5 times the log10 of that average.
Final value 0.07 mag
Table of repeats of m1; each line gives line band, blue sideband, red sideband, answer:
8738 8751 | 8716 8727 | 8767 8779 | 1.2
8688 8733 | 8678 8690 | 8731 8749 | -3.1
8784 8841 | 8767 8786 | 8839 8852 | -2.0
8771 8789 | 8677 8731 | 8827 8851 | -0.4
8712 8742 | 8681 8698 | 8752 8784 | -1.0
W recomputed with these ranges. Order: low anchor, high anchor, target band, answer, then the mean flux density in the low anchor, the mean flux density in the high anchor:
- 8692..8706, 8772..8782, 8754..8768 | 0.181 mag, 33.3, 32.9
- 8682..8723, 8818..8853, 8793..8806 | 0.020 mag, 32.8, 32.2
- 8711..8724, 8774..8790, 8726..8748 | 0.063 mag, 32.9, 32.8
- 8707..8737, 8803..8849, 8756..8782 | 0.073 mag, 32.6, 32.6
